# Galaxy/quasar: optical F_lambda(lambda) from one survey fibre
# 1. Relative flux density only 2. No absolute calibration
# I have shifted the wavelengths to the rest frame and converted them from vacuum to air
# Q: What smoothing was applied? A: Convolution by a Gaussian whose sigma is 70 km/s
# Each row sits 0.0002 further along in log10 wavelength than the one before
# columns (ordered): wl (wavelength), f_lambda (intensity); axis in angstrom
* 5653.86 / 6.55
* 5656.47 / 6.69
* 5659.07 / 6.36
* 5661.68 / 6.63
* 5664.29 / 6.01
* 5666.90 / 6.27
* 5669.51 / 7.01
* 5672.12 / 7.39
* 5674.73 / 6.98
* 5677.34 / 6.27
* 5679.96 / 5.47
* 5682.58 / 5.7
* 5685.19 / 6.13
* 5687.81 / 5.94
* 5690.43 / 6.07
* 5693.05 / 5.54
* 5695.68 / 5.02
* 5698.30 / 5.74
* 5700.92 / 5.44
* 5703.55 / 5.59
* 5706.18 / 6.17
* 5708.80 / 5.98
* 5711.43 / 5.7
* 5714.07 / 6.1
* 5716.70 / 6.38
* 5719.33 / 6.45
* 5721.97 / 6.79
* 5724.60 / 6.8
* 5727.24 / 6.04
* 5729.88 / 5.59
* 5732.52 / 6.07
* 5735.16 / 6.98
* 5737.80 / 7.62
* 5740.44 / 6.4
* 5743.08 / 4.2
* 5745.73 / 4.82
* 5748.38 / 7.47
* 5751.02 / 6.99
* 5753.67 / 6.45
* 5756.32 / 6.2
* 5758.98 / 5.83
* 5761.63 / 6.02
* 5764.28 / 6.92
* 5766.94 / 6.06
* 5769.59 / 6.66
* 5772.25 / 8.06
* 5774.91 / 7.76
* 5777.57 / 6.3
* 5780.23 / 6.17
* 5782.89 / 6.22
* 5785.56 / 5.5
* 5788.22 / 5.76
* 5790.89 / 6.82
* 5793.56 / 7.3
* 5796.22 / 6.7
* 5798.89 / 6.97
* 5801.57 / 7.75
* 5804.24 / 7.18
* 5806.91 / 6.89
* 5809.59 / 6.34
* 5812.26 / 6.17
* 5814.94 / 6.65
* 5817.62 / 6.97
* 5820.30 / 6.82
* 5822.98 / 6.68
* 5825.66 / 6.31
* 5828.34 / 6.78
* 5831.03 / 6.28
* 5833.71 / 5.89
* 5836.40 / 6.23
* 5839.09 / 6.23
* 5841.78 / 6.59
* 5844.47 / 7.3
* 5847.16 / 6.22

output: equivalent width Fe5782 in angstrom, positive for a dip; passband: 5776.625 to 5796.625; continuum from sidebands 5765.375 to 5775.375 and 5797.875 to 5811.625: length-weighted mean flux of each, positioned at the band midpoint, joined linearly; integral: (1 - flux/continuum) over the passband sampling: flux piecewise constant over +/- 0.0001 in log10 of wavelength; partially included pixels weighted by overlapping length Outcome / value 2.0 angstrom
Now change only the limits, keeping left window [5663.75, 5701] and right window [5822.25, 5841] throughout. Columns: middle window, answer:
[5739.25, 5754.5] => 0.4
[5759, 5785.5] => -1.5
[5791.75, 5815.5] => -2.3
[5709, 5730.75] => -0.3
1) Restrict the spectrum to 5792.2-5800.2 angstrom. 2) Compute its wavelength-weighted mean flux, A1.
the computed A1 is 6.99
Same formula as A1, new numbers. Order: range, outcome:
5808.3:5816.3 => 6.39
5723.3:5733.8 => 6.12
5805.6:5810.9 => 6.61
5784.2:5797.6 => 6.42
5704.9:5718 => 6.07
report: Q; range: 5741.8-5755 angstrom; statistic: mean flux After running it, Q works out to 5.99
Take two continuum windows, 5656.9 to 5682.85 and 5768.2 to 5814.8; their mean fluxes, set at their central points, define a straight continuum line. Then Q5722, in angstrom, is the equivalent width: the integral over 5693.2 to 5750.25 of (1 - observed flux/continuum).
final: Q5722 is 4.4 angstrom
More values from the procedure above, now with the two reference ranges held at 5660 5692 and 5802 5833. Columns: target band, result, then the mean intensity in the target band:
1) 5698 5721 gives 1.5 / 5.97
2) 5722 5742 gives -0.1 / 6.49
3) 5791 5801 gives -0.6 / 7.03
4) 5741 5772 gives 1.4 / 6.22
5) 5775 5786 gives 0.5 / 6.28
